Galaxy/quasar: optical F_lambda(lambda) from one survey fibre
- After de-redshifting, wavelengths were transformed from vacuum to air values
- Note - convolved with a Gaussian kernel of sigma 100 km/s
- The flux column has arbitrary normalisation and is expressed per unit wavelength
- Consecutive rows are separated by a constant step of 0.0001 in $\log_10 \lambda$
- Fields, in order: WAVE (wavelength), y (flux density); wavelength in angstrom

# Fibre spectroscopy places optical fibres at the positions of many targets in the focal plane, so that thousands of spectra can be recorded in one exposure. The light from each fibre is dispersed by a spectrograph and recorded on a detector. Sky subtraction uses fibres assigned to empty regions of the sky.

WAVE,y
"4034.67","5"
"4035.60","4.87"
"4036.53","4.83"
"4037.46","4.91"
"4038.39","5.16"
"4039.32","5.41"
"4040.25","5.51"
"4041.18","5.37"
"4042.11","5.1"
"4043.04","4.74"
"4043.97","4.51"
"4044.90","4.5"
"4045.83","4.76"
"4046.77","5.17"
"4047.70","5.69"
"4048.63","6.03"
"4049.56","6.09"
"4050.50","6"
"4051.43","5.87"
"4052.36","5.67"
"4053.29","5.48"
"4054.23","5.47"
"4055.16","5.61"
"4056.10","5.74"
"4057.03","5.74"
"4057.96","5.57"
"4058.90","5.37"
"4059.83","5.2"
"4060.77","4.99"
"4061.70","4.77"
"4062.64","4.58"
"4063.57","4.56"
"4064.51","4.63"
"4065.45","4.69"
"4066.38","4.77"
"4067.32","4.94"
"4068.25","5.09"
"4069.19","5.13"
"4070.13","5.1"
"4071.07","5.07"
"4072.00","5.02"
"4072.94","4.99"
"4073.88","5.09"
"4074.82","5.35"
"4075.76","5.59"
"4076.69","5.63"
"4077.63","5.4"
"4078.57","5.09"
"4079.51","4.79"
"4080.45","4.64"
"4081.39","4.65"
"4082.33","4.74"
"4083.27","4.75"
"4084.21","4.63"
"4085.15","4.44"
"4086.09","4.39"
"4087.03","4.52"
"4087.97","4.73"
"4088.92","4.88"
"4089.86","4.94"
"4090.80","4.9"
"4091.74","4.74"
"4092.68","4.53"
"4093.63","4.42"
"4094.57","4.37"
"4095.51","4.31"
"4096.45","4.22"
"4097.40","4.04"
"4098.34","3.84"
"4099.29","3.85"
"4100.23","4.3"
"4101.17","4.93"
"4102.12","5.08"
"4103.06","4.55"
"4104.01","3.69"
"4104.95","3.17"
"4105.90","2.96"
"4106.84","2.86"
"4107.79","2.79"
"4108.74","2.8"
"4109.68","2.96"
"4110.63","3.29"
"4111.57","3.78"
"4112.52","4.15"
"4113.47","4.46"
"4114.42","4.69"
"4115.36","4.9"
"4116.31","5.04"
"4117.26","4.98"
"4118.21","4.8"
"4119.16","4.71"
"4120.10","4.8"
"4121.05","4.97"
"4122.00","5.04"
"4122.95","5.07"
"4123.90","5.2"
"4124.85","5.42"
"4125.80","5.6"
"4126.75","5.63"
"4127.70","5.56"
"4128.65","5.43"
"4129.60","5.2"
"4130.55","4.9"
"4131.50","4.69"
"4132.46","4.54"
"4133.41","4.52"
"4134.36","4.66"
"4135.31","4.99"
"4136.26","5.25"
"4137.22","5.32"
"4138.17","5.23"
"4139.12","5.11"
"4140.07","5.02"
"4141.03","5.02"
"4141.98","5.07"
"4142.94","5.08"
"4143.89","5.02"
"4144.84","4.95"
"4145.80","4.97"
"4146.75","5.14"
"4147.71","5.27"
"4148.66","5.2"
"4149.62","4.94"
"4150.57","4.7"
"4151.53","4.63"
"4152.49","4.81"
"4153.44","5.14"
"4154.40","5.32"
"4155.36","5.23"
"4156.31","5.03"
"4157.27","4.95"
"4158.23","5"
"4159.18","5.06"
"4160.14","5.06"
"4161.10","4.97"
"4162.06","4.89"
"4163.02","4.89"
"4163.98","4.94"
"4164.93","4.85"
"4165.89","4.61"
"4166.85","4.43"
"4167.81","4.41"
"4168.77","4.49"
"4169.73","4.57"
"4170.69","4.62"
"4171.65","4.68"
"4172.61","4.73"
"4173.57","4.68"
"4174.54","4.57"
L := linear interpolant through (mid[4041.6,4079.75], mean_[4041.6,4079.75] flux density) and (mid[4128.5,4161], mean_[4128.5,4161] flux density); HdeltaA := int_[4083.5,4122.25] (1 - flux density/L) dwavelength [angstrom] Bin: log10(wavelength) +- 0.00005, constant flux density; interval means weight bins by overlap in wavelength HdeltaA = 6.3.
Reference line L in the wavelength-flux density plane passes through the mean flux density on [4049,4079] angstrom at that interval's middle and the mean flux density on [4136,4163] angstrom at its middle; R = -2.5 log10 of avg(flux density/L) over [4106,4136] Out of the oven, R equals 0.12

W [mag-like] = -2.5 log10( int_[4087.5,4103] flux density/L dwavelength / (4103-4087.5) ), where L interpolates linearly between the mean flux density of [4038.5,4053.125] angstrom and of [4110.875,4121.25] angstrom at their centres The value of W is 0.08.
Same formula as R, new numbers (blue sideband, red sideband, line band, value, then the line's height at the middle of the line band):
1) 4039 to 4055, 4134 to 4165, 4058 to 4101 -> 0.11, 5.27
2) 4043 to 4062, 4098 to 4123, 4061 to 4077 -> 0.01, 5.04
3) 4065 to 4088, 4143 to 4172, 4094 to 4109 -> 0.26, 4.92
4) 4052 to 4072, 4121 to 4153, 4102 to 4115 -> 0.37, 5.1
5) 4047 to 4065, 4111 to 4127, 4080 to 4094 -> 0.11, 5.15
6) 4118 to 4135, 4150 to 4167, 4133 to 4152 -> 0.00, 4.99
